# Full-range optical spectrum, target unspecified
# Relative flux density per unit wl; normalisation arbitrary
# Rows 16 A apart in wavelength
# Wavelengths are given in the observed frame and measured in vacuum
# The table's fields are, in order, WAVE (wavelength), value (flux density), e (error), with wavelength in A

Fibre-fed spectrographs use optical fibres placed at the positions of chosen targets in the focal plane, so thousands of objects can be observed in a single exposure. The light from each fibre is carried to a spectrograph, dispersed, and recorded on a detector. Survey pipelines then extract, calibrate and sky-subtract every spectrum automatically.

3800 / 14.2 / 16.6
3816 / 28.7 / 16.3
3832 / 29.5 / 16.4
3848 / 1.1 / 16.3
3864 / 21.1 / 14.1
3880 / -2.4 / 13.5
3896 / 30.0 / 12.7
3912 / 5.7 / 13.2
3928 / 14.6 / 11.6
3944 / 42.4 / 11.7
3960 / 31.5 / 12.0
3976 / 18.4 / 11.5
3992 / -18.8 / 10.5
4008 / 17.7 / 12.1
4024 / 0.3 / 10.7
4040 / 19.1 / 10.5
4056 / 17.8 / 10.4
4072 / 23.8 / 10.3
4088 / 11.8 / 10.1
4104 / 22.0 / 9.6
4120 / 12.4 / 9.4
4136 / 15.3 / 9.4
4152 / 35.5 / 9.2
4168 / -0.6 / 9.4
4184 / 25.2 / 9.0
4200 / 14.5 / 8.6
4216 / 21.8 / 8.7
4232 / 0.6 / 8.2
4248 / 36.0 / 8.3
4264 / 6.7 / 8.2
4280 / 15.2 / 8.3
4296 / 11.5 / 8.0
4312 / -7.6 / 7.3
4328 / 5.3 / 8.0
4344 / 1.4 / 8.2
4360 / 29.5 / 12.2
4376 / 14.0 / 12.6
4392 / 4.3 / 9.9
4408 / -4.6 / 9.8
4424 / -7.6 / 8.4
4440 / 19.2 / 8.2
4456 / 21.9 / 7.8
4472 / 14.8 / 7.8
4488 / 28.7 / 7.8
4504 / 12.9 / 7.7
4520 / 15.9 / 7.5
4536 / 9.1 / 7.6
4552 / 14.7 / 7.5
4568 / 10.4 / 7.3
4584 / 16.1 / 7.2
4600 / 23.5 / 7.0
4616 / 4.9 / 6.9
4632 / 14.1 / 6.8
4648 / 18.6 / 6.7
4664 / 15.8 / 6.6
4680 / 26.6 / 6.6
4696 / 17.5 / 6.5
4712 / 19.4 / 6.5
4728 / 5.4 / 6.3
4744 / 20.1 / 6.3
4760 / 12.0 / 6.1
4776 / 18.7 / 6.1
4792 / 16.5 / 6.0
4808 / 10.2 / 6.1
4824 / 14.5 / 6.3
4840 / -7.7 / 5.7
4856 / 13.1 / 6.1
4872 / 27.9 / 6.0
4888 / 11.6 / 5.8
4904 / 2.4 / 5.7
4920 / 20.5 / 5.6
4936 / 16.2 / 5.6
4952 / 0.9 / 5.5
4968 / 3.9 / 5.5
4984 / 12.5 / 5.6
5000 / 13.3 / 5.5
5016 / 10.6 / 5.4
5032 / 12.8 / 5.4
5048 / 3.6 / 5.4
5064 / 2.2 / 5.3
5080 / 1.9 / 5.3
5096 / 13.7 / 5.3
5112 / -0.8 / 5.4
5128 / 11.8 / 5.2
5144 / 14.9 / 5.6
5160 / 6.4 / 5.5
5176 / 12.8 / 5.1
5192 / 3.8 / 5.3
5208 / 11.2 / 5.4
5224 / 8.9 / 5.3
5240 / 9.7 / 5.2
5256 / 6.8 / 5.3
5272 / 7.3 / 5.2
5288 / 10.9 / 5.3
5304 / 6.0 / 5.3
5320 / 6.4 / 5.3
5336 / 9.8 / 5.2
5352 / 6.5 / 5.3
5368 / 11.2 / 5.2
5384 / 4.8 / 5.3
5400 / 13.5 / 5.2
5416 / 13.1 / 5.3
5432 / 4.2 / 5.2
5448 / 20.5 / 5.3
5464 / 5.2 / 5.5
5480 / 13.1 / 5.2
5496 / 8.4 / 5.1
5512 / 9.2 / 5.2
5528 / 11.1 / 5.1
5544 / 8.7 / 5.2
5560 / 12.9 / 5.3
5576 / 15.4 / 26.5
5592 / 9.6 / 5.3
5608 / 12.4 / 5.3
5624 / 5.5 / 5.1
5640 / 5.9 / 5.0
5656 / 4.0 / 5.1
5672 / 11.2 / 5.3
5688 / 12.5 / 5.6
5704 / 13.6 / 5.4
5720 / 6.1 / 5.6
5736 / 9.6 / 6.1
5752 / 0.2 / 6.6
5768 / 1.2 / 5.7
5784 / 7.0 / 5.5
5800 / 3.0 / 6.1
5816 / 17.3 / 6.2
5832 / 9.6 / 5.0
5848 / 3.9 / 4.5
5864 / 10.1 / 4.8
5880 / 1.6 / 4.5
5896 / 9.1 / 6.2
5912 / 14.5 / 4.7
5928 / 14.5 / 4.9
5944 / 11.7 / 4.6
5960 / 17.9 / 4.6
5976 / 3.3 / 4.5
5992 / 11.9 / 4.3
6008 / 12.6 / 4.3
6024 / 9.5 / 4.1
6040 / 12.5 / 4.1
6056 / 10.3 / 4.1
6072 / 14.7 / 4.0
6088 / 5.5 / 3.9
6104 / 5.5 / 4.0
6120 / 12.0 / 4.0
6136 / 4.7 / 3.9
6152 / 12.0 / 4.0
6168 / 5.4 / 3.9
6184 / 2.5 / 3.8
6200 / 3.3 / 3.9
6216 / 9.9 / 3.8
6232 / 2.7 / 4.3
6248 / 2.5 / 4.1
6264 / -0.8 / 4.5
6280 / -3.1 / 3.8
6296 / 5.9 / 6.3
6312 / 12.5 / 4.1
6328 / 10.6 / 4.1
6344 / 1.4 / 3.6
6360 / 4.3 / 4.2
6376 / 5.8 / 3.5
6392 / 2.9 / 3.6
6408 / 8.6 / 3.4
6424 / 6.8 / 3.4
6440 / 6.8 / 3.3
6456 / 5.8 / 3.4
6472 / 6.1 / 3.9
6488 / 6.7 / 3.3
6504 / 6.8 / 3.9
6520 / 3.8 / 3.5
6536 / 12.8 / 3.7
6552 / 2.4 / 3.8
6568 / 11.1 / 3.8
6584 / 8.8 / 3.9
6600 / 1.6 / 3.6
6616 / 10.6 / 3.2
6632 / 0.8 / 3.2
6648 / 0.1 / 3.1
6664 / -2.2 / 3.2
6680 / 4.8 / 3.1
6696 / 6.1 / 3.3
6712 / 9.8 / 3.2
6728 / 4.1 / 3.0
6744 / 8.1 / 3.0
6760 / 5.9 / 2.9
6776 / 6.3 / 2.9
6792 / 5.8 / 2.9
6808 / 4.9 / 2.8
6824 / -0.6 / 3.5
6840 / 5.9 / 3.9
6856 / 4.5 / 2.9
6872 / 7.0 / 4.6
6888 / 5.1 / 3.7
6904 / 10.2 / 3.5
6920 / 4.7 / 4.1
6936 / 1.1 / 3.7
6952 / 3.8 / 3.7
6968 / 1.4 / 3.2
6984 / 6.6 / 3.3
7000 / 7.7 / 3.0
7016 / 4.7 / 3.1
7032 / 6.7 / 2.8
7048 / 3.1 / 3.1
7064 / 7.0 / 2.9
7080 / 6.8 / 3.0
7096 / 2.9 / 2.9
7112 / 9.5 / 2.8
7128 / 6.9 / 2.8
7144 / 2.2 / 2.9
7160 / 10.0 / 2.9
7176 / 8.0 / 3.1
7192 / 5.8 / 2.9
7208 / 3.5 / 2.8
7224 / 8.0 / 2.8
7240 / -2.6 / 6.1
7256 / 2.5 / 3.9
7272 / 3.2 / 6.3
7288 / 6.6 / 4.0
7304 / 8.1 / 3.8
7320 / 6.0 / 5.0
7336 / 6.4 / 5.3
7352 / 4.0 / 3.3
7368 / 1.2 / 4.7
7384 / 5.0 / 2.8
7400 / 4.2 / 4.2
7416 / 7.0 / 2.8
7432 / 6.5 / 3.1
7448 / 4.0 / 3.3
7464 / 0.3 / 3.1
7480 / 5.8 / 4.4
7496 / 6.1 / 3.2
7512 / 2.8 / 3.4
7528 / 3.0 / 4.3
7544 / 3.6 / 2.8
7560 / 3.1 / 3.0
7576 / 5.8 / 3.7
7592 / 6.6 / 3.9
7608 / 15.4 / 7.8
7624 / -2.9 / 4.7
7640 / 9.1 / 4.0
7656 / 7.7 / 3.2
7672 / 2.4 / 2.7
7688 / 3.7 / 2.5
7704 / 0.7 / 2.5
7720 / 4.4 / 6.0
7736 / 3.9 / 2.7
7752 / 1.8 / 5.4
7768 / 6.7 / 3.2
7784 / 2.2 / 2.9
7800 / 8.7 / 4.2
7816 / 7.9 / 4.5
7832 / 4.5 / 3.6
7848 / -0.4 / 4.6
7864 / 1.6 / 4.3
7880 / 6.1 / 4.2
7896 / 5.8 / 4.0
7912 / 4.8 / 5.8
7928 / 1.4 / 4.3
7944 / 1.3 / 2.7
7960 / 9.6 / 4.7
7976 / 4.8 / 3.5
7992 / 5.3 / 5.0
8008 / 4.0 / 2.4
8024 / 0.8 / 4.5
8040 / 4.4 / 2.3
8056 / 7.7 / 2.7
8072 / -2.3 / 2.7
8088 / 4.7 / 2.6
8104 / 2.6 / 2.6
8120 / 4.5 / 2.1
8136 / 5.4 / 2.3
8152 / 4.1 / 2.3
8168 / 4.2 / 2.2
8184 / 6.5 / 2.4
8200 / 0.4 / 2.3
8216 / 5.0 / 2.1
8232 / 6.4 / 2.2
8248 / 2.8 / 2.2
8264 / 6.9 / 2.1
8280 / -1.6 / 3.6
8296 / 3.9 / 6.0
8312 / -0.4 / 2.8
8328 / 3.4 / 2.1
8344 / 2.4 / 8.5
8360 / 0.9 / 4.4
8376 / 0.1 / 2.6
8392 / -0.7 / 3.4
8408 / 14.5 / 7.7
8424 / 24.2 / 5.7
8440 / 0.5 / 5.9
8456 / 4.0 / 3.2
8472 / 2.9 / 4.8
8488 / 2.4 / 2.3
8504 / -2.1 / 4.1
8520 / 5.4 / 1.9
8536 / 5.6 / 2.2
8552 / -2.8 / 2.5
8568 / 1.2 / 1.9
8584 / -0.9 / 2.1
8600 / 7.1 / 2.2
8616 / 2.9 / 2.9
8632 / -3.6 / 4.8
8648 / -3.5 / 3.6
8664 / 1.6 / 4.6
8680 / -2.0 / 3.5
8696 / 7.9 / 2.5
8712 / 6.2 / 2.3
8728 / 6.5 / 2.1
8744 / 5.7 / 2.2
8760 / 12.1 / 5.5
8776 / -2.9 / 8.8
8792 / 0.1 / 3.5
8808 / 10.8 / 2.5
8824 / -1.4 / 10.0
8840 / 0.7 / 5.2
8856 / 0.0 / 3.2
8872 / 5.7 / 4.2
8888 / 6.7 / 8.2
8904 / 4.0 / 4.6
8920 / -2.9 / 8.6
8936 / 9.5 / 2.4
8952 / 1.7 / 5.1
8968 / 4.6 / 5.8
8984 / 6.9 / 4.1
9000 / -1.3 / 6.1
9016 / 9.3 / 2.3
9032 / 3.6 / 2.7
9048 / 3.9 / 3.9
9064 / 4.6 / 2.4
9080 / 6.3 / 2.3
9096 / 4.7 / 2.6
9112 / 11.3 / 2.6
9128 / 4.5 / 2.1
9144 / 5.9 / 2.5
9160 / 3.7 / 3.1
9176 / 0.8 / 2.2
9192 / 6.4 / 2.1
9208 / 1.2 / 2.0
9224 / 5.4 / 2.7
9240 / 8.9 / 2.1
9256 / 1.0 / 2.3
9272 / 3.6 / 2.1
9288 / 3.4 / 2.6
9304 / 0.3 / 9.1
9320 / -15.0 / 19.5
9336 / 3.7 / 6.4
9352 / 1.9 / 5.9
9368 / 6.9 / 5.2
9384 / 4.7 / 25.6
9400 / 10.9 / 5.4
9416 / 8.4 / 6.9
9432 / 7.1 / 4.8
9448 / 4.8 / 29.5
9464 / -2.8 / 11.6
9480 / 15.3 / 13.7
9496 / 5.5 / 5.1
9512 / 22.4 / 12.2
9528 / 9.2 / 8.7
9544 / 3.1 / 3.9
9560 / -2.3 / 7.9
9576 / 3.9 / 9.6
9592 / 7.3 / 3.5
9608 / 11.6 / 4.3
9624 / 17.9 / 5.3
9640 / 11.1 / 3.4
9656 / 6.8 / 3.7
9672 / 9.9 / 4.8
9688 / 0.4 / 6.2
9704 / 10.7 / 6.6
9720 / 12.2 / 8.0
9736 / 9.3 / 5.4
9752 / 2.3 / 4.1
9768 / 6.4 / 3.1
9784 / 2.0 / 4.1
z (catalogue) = 1.26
